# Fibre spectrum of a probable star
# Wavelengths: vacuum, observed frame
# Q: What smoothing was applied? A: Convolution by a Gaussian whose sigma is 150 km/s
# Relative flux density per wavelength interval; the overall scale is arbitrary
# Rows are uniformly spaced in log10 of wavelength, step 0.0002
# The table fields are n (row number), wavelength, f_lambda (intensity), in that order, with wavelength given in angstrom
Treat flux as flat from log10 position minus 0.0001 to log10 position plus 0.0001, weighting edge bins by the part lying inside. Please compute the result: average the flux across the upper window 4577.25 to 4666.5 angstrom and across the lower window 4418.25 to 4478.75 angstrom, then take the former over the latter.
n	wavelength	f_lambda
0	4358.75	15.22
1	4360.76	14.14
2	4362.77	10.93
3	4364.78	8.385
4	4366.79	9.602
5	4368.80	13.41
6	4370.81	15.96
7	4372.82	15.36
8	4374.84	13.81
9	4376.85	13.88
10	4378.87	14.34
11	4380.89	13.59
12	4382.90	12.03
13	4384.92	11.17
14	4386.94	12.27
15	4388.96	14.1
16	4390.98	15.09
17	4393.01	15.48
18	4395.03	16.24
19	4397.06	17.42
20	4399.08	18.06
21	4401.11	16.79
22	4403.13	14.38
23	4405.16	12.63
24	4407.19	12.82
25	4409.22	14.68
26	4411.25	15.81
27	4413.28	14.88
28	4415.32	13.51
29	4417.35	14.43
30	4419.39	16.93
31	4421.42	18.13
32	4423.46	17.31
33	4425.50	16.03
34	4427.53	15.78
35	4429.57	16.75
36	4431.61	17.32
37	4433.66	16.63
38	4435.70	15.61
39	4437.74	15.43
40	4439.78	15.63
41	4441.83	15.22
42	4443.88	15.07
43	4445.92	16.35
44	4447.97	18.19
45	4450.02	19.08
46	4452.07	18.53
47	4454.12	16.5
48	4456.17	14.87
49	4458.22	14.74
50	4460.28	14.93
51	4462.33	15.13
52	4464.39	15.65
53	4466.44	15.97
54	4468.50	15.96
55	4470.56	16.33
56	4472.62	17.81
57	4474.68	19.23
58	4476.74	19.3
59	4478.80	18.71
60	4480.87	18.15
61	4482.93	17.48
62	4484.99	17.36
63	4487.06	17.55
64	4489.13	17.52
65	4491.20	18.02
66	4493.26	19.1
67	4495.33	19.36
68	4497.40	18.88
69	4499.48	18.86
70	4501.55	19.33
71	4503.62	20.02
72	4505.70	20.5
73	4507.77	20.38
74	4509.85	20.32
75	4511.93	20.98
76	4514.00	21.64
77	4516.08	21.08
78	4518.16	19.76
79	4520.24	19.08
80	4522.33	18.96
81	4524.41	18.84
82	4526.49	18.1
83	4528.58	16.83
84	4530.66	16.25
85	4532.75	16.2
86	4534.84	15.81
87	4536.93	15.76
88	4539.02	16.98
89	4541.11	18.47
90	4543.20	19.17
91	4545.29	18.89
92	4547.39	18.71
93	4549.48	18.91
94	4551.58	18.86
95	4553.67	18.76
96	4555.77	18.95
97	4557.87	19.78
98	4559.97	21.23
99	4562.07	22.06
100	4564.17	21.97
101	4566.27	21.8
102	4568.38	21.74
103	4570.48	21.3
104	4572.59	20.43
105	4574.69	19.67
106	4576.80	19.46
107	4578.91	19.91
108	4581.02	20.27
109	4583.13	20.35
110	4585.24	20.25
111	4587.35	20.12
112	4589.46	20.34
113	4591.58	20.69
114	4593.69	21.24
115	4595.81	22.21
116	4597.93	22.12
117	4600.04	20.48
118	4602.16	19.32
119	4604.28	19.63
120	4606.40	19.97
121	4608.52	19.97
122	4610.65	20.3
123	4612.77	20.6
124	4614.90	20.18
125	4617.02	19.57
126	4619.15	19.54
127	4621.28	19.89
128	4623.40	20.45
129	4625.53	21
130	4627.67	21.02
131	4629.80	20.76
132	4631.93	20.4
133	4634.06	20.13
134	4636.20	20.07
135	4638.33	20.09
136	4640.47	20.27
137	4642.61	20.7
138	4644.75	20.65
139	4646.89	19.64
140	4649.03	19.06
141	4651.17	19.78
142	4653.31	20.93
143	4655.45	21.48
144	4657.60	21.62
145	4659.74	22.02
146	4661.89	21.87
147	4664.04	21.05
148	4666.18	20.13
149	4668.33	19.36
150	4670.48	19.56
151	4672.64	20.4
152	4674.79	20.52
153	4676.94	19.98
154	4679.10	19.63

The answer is 1.23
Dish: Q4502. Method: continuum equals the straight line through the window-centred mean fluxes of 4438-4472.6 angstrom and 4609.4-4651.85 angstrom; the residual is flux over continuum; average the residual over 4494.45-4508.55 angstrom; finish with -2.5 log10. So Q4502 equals -0.14 mag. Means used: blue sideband 16.2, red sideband 20.2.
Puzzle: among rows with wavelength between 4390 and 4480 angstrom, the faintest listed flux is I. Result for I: 12.63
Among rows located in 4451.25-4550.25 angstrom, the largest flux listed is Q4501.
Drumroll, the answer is 21.64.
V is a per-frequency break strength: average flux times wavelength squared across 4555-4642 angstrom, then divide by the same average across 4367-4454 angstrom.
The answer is 1.4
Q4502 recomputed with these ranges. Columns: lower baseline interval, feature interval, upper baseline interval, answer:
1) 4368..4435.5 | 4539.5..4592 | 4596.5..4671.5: -0.07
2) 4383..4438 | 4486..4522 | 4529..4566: -0.11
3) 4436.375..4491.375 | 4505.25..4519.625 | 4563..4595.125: -0.12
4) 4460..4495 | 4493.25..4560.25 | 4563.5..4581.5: 0.01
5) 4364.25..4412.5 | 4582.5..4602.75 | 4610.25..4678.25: -0.09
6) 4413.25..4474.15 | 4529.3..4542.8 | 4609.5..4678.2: 0.09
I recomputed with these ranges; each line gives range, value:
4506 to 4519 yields 19.76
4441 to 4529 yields 14.74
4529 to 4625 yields 15.76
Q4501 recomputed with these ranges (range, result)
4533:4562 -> 21.23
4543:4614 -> 22.21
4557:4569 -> 22.06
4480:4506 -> 20.5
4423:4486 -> 19.3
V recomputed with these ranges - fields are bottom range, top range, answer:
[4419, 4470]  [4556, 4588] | 1.34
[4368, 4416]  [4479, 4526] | 1.39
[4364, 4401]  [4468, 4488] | 1.33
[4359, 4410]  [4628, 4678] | 1.66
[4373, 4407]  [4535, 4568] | 1.44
